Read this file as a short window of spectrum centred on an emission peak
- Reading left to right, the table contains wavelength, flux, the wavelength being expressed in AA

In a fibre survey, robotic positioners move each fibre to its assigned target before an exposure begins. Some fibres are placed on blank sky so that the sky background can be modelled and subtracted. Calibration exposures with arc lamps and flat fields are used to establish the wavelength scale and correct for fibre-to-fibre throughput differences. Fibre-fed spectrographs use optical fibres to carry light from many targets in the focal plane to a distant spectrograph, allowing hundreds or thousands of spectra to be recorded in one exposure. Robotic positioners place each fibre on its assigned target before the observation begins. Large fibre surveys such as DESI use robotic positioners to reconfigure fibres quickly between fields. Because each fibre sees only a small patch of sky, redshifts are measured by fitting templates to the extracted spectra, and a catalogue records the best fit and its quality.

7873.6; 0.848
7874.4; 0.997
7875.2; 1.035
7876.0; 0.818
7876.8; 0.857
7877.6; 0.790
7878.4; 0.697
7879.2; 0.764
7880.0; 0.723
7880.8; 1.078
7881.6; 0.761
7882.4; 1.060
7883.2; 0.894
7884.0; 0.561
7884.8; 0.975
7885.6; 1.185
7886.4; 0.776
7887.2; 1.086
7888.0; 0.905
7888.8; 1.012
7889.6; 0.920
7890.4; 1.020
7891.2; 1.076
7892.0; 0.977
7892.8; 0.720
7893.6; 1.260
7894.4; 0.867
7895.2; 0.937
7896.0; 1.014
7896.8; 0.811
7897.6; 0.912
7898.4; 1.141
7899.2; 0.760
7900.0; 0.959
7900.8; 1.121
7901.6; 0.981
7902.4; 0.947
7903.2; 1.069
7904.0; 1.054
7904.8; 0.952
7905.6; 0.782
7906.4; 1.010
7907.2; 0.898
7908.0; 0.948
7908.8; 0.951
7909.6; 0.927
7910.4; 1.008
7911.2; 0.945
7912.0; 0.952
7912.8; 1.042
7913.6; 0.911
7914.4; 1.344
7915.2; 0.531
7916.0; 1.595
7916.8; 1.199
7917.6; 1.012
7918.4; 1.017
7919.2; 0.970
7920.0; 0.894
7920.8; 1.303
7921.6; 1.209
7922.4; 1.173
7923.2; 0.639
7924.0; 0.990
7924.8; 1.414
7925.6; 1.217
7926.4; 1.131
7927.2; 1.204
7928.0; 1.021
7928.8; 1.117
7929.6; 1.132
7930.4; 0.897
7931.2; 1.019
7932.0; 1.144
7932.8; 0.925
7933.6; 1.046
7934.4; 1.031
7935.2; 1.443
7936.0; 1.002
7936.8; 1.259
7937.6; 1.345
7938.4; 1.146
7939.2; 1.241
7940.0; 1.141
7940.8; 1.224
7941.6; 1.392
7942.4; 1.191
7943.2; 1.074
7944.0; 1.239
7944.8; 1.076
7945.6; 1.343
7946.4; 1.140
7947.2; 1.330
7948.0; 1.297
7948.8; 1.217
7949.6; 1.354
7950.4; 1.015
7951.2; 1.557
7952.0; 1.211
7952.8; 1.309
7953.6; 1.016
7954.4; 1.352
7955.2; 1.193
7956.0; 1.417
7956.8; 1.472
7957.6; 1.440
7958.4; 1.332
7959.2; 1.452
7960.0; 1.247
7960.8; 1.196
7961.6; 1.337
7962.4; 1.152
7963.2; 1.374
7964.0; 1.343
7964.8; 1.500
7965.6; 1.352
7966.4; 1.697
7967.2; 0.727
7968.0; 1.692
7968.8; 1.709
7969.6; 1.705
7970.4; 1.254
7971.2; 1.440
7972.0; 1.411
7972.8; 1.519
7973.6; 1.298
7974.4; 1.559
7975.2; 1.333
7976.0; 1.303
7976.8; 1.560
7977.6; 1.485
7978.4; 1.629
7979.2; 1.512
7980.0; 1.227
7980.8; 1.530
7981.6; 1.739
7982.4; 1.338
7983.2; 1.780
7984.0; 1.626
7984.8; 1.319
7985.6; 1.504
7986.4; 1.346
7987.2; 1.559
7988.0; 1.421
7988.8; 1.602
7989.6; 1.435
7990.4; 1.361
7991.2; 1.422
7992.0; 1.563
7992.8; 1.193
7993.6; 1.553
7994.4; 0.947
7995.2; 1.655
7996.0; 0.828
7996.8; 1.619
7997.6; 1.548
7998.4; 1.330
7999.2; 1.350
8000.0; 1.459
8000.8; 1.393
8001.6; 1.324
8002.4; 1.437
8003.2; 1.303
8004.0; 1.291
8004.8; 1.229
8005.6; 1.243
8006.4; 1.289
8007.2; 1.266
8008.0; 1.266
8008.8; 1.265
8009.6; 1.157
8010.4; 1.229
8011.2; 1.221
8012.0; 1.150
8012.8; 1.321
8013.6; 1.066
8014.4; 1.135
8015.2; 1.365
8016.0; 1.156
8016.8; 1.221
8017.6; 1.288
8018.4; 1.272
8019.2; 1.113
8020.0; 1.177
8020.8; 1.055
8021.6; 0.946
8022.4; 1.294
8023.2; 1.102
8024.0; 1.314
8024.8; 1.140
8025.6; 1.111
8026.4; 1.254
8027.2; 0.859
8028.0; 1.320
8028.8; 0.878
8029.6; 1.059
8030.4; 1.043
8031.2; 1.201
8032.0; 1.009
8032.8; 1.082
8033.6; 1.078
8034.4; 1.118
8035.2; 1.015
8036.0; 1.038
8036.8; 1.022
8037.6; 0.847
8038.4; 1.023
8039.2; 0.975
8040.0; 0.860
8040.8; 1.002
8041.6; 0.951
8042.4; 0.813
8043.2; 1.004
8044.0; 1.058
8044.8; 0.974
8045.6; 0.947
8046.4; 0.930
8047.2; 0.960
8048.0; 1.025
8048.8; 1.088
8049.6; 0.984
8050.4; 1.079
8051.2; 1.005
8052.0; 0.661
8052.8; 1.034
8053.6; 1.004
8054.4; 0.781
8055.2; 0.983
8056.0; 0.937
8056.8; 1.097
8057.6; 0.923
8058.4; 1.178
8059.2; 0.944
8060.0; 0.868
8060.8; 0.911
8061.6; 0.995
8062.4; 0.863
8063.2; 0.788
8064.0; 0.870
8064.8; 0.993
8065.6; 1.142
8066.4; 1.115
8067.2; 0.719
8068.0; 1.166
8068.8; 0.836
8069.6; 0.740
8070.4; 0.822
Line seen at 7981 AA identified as Mg II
